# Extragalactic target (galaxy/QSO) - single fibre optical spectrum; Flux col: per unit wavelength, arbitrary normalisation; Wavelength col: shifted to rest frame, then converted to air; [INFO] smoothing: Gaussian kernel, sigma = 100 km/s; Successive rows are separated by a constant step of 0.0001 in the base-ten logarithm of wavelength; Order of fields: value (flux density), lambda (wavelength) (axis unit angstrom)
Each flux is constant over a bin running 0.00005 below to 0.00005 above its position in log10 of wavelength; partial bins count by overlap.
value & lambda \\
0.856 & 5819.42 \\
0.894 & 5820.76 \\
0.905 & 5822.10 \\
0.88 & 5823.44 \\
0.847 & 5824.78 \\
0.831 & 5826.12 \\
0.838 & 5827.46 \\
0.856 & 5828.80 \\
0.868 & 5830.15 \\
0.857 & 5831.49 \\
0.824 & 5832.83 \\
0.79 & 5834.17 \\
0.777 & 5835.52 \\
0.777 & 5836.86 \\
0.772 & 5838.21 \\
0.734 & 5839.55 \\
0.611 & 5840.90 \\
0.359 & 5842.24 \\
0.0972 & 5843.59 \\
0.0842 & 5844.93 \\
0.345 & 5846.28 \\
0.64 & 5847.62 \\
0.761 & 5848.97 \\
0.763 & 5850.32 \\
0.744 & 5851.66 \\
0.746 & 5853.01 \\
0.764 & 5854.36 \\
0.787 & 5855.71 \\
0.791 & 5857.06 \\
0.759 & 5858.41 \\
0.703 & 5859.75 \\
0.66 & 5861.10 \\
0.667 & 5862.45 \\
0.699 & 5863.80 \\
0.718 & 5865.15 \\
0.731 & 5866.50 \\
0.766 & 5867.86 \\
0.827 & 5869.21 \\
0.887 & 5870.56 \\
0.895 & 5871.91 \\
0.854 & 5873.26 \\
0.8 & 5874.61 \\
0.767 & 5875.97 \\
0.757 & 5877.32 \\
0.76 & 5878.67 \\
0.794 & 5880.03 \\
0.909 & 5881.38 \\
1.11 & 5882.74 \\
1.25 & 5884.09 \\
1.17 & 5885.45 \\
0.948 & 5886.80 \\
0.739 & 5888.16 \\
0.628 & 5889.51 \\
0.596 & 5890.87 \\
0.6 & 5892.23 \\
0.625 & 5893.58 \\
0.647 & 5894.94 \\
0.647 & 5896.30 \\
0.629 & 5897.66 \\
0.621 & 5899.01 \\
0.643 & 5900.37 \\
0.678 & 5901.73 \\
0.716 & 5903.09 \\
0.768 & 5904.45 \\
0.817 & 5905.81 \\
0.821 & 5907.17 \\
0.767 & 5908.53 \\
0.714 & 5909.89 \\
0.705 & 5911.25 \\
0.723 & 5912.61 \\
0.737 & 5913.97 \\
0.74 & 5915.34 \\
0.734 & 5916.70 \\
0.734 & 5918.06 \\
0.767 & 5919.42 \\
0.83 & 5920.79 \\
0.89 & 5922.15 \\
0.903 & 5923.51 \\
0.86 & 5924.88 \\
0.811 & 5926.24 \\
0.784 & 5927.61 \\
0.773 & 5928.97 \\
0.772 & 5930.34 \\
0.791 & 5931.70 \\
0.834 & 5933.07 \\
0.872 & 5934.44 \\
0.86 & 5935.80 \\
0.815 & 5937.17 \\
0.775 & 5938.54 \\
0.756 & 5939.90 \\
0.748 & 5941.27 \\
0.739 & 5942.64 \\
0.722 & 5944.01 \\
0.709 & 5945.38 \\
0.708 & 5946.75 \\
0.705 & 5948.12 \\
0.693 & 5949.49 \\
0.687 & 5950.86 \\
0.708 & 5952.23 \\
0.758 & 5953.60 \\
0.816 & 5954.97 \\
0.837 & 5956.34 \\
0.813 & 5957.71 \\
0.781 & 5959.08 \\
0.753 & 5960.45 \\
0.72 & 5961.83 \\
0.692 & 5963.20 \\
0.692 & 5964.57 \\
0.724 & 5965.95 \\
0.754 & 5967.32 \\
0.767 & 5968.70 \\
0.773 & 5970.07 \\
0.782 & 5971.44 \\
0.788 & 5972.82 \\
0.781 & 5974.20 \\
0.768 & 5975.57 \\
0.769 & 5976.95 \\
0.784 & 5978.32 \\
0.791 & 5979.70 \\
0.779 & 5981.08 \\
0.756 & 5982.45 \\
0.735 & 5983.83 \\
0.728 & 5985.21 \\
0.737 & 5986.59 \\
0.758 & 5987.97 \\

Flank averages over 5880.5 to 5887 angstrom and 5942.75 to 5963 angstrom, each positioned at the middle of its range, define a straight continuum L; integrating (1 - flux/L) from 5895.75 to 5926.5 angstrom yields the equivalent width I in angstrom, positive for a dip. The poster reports 6.2 angstrom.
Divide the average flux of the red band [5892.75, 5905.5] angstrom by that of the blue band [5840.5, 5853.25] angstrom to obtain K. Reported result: 1.3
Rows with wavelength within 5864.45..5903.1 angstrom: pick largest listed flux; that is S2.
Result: 1.25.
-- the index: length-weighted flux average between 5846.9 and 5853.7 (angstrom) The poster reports 0.728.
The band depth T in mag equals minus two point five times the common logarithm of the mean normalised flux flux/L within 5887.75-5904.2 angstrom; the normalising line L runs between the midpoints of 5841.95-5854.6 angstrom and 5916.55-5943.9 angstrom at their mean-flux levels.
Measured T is 0.06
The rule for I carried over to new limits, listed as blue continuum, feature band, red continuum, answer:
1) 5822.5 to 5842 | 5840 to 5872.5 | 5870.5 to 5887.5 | 7.7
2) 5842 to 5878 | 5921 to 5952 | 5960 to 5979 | -2.1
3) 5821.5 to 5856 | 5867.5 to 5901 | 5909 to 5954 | -2.8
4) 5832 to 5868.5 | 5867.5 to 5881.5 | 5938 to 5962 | -2.8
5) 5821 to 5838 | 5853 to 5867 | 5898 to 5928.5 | 1.4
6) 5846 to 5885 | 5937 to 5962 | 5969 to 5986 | 0.8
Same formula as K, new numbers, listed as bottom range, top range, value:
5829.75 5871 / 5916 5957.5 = 1.14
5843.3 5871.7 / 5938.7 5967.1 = 1.09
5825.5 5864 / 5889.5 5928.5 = 1.07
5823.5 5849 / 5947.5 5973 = 1.12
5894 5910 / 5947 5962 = 1.07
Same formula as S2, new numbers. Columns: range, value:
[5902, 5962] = 0.903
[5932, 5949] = 0.872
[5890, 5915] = 0.821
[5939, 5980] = 0.837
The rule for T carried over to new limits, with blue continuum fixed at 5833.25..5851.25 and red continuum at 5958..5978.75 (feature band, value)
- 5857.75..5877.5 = -0.23 mag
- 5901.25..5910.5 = -0.13 mag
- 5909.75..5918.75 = -0.07 mag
